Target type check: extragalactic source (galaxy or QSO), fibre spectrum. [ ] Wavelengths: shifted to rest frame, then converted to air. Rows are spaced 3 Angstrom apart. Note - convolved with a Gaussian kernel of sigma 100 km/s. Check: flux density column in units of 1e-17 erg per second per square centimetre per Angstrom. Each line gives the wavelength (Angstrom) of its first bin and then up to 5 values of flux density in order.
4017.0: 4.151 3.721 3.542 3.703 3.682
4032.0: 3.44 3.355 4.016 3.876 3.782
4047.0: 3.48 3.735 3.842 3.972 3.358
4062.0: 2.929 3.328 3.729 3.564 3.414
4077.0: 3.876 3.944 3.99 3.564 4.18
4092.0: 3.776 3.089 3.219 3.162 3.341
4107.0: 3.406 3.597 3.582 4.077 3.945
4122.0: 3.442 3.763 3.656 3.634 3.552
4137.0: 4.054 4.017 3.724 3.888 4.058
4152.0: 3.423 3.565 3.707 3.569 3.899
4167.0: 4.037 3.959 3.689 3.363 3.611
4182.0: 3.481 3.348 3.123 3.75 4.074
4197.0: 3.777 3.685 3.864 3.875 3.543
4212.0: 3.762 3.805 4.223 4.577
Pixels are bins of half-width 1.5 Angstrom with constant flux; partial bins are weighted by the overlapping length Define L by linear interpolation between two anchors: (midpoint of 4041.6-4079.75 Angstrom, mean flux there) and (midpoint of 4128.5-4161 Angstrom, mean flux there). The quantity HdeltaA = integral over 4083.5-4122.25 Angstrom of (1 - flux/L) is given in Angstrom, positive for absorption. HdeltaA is 1.0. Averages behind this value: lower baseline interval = 3.6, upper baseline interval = 3.75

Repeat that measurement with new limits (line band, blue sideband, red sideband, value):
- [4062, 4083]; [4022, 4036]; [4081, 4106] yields -0.41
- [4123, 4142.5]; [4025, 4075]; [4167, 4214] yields -0.66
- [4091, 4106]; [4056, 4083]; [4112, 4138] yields 1.45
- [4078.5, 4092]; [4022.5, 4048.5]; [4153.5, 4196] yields -0.91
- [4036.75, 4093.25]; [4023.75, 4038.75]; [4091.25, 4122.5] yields -2.12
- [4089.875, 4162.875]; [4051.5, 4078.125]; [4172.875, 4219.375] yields -0.54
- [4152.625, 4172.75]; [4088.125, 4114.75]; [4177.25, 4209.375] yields -0.99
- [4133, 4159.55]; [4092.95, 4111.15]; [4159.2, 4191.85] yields -2.16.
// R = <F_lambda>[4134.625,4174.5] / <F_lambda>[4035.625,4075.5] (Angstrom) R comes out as 1.05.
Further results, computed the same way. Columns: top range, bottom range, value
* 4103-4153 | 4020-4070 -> 1.03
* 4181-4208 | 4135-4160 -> 0.97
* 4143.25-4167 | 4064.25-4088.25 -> 1.01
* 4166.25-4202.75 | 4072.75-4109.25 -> 1.02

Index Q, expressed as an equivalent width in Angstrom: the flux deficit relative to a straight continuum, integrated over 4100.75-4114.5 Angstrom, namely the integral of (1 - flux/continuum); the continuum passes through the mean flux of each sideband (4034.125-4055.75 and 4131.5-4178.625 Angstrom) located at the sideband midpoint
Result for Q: 1.2 Angstrom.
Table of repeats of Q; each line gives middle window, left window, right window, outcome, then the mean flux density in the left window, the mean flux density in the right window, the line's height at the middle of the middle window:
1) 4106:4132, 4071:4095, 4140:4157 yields 0.51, 3.76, 3.76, 3.76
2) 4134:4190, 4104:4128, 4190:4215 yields 0.59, 3.66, 3.79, 3.73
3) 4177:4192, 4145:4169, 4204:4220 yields 1.45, 3.77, 3.87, 3.82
